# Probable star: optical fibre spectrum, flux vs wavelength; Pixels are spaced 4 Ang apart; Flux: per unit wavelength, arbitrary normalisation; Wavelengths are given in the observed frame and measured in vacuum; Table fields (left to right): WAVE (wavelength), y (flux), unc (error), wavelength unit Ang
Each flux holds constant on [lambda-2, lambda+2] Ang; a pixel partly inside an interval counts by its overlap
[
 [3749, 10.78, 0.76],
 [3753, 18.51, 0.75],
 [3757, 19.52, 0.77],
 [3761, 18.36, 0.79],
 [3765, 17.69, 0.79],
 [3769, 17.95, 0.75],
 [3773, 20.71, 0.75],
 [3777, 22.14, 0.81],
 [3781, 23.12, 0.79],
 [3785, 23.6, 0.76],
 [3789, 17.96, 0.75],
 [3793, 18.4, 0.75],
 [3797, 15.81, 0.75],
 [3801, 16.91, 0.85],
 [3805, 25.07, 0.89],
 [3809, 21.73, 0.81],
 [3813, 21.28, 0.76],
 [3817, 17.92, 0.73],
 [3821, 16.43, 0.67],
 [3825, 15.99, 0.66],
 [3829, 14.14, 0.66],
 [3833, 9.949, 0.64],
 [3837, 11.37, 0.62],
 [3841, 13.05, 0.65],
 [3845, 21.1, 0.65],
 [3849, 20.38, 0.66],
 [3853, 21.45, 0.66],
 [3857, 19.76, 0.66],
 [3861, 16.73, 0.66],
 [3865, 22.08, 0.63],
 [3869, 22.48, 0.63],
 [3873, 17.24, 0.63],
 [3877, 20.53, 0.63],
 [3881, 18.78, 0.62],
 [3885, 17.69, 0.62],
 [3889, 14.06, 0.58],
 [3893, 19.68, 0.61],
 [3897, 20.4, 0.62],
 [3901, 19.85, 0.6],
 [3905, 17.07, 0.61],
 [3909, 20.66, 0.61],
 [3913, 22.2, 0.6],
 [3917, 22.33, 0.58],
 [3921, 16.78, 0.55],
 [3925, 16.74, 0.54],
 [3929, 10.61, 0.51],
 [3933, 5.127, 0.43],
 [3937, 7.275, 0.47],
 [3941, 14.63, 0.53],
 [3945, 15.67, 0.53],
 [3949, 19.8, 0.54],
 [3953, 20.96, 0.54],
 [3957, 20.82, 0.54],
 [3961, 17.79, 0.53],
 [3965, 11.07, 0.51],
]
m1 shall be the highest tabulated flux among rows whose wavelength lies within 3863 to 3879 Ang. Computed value 22.48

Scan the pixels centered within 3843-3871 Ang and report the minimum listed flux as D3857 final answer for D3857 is 16.73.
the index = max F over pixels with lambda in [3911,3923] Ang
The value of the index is 22.33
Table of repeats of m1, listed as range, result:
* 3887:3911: 20.66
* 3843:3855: 21.45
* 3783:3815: 25.07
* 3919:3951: 19.8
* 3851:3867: 22.08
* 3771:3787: 23.6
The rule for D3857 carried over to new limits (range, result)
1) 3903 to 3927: 16.74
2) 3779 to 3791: 17.96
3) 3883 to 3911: 14.06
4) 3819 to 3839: 9.949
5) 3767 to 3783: 17.95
